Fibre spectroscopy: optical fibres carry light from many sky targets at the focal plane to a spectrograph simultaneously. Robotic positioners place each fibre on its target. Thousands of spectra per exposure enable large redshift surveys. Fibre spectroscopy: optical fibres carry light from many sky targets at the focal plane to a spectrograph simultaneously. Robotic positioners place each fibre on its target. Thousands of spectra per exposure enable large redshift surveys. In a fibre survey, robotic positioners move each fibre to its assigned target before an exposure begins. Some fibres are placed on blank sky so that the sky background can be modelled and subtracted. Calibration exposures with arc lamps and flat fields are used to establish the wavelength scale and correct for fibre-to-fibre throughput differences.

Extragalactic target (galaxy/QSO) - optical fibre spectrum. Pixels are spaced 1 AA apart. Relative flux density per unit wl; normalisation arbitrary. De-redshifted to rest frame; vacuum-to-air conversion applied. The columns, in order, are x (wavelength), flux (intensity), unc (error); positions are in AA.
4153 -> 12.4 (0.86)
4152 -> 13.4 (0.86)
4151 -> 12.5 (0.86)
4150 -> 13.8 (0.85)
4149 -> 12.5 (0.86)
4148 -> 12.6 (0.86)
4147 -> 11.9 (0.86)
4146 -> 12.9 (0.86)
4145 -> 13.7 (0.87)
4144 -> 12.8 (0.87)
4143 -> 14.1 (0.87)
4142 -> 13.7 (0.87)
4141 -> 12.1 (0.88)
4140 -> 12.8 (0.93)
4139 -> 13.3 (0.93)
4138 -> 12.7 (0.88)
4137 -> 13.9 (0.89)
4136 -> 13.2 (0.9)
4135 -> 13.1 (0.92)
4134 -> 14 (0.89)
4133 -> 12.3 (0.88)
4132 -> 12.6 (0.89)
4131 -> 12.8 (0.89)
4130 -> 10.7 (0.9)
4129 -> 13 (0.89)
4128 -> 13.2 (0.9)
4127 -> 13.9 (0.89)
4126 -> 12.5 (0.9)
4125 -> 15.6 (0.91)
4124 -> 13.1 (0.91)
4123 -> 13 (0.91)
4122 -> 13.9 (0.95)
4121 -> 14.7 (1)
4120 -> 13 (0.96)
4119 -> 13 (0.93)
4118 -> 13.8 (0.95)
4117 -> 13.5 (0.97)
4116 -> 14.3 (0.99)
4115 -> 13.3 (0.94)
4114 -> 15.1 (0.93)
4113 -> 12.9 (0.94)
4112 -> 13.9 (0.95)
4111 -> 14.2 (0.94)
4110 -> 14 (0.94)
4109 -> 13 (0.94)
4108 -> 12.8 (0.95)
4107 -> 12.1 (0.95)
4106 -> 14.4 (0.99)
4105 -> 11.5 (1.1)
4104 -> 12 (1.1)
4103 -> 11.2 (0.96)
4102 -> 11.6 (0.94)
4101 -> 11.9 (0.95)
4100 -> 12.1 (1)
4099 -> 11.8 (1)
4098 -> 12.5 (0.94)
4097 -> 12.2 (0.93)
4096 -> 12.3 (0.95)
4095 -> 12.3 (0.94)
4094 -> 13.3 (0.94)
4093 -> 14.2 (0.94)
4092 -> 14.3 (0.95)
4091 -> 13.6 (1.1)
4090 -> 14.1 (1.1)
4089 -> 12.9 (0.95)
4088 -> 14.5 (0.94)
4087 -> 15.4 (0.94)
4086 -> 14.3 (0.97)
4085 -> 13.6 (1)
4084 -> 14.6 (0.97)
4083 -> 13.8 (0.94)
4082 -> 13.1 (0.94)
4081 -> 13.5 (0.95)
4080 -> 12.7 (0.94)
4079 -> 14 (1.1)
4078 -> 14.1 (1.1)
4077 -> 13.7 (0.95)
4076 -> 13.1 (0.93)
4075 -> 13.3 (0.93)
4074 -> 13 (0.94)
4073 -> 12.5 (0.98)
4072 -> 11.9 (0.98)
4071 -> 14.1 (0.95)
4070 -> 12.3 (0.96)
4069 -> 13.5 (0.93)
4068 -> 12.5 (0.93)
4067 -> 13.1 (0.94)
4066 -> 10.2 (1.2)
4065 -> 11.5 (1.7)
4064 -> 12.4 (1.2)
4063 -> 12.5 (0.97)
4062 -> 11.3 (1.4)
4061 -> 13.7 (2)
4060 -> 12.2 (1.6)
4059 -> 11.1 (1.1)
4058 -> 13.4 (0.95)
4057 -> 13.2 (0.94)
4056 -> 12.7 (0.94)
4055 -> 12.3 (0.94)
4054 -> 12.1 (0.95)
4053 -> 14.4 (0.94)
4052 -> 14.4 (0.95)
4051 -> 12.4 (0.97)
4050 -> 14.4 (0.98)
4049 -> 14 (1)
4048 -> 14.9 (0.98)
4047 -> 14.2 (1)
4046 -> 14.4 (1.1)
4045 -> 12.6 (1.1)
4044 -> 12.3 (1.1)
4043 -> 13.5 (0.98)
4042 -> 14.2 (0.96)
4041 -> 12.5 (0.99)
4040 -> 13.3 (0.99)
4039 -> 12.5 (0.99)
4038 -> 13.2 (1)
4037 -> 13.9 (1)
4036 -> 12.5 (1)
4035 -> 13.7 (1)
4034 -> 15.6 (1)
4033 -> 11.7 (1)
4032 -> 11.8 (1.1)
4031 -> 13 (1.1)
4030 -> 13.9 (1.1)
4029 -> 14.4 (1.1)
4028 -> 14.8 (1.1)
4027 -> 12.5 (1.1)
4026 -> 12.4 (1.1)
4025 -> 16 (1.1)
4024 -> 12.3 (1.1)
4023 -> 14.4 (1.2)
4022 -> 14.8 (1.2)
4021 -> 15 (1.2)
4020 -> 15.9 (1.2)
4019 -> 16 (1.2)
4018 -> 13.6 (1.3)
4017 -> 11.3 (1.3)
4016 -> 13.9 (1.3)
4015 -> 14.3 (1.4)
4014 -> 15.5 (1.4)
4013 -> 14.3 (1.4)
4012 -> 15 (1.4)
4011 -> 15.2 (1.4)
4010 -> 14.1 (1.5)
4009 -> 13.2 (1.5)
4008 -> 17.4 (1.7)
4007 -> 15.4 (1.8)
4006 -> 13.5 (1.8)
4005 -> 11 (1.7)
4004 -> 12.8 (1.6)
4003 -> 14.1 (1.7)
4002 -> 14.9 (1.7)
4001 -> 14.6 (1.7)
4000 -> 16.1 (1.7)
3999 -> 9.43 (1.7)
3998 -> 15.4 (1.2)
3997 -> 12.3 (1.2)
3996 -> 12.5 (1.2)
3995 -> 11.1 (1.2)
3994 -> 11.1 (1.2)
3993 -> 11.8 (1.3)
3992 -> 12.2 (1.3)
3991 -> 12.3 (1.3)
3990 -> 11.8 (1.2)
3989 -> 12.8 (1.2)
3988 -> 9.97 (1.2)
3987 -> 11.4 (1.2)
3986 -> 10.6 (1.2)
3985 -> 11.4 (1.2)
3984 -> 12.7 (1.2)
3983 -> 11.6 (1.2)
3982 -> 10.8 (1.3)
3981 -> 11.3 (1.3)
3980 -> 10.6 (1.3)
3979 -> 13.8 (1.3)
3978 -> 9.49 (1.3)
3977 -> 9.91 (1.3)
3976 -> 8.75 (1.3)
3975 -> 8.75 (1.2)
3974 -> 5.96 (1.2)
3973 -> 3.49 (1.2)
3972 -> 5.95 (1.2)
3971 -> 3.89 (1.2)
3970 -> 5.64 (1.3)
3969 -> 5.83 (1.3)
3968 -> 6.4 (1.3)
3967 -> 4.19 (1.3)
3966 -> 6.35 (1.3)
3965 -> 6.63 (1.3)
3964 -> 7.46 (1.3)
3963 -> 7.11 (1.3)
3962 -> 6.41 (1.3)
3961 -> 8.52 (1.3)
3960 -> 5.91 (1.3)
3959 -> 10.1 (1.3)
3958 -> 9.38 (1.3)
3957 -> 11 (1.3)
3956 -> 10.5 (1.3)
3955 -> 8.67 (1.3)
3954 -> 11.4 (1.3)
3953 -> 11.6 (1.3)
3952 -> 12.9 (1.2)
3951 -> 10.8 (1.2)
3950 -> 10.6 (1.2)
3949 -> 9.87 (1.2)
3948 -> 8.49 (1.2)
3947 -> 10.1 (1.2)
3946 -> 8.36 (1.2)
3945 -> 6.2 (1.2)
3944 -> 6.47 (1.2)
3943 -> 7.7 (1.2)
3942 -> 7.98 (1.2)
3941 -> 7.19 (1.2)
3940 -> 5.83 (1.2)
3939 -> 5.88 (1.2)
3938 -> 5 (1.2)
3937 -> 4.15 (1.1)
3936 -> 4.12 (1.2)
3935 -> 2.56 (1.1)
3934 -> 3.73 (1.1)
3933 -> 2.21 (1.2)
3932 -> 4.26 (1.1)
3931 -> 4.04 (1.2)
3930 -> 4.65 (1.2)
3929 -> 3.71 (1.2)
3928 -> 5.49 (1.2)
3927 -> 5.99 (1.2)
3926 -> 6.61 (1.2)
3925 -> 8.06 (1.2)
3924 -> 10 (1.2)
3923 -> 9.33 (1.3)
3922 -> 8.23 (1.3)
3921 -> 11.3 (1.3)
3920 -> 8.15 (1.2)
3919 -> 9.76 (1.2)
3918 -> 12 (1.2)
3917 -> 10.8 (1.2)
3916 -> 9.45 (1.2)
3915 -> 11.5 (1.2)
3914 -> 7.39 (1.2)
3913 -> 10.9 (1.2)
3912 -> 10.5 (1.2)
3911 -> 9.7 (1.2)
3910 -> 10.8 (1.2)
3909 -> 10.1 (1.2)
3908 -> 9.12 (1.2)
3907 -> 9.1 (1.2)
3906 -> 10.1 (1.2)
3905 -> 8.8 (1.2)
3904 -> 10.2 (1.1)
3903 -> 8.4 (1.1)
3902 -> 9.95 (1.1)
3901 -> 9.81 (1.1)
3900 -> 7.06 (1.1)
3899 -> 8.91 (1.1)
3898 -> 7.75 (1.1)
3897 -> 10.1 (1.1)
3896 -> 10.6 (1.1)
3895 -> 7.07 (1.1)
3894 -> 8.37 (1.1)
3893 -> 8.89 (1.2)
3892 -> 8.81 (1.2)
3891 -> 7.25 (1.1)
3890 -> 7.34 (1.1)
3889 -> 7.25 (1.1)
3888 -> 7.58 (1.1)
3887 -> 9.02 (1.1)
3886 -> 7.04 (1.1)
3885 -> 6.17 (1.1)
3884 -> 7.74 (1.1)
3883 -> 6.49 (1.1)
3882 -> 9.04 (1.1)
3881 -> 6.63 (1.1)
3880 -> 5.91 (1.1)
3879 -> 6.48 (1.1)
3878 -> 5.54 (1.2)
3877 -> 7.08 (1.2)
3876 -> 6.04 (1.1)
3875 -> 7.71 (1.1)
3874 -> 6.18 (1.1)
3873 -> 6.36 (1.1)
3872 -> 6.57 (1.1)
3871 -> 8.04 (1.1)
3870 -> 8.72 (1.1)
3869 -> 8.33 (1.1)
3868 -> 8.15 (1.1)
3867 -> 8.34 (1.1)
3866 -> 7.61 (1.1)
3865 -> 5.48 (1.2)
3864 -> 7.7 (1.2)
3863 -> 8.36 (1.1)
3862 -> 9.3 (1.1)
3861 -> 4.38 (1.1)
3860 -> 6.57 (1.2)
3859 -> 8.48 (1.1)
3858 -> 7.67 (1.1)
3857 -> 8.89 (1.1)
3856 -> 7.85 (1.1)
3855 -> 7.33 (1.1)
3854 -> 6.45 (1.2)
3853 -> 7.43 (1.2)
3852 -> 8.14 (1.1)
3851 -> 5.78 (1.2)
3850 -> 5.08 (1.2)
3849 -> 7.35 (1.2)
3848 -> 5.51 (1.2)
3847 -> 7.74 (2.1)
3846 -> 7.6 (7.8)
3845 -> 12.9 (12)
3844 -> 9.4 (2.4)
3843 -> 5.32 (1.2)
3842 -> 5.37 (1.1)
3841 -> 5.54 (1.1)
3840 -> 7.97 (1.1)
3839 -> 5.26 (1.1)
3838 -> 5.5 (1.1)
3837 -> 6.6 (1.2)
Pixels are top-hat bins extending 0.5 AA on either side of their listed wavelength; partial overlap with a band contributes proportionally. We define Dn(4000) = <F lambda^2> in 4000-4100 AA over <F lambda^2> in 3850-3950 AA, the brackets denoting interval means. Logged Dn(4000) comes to 1.89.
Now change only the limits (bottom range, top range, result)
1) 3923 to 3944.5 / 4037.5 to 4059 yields 2.52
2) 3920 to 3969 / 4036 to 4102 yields 1.90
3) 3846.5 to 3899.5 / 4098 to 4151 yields 1.99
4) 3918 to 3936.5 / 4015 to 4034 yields 2.27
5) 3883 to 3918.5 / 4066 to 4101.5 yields 1.61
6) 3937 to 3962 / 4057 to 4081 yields 1.56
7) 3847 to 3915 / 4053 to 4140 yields 1.84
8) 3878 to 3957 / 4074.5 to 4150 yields 1.80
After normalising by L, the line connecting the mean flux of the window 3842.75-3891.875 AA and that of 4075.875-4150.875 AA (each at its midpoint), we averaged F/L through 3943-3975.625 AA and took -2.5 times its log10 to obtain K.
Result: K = 0.19 mag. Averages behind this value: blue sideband 7.35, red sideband 13.2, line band 7.97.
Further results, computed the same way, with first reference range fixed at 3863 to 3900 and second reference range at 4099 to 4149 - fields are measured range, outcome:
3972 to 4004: -0.13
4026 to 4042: -0.20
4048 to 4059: -0.16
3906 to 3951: 0.11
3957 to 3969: 0.28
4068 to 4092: -0.12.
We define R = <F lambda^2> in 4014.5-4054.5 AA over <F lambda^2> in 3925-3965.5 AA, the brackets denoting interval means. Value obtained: 1.97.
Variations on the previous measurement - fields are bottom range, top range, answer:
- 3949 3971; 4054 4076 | 1.58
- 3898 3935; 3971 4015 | 1.51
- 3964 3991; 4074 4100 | 1.60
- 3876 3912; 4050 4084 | 1.70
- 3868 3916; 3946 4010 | 1.31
